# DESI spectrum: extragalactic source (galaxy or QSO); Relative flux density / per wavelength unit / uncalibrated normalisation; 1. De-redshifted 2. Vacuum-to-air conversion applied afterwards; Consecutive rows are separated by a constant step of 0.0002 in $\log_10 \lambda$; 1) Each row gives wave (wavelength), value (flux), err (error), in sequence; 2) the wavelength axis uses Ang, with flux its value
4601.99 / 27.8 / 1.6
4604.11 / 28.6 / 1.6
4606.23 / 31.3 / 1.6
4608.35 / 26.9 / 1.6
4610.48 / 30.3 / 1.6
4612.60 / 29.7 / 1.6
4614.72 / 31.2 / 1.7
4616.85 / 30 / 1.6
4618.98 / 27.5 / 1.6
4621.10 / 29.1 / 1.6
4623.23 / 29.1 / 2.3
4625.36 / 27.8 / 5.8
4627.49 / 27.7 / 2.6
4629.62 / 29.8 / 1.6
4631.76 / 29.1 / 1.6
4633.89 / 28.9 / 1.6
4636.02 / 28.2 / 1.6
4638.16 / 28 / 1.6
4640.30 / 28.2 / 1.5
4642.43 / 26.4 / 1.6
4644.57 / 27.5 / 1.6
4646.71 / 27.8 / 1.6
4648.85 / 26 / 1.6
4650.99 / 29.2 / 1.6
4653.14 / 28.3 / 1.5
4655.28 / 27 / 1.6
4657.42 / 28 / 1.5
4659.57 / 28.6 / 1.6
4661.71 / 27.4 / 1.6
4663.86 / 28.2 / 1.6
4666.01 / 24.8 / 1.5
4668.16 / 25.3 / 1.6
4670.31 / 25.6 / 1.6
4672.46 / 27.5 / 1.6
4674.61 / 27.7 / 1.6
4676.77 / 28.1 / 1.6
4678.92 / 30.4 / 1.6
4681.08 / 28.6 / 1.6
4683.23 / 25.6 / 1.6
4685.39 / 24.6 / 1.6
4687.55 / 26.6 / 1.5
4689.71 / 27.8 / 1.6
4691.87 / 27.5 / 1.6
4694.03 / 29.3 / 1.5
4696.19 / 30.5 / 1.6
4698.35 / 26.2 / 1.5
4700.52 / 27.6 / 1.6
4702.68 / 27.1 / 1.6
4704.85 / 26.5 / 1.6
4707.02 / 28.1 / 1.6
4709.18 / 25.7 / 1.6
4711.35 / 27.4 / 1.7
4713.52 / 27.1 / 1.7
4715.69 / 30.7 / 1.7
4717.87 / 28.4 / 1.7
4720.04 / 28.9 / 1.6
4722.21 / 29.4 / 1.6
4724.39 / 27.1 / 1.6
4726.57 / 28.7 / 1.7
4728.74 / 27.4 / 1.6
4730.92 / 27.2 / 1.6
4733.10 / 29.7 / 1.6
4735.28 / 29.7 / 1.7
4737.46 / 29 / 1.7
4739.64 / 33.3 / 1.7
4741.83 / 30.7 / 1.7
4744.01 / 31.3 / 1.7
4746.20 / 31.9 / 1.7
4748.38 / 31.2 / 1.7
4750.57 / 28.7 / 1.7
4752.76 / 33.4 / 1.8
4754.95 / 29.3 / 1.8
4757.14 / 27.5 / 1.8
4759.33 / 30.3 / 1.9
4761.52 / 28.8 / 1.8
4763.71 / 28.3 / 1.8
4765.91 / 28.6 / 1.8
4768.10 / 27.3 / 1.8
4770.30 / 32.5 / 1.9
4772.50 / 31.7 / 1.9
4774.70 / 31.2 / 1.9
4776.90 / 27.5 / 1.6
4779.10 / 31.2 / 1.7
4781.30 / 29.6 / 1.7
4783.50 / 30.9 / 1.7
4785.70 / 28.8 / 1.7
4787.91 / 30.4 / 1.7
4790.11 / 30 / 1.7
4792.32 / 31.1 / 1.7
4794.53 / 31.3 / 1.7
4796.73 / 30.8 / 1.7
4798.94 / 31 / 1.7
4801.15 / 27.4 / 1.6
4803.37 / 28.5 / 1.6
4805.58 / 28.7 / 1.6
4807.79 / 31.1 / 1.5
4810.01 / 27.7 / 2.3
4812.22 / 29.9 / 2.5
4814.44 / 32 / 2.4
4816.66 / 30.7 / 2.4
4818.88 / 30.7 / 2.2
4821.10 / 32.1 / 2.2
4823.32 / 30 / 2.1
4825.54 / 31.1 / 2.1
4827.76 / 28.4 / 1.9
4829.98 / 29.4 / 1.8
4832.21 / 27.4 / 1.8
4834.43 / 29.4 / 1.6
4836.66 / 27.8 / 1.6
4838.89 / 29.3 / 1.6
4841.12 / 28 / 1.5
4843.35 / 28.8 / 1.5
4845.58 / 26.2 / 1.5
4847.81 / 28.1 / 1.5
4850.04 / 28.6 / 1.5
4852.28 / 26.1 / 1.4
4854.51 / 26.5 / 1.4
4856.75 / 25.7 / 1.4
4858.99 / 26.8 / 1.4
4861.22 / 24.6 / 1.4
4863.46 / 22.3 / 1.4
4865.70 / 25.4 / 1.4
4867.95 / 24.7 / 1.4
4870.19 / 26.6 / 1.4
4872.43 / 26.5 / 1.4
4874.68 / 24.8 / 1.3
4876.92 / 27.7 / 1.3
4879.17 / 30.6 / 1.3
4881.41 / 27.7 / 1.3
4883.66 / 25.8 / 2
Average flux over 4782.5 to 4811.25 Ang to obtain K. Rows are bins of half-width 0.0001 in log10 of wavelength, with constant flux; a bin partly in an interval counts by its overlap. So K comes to 29.8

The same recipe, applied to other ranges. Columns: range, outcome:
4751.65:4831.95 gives 30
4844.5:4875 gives 25.9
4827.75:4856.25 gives 27.9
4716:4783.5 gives 29.7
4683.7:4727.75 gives 27.7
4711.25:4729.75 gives 28.4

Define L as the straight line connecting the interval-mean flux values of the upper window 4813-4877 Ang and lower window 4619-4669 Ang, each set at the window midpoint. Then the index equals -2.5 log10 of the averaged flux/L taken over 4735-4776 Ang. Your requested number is -0.09 mag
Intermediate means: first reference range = 27.8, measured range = 30.2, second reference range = 27.8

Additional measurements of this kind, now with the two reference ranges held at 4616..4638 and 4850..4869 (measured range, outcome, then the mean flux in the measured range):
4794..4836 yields -0.15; 29.8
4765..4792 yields -0.13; 30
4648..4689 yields 0.03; 27.2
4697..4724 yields -0.01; 27.8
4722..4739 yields -0.05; 28.6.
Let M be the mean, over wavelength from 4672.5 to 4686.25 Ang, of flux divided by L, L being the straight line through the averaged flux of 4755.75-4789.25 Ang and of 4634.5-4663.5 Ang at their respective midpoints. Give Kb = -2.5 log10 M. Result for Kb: 0.03 mag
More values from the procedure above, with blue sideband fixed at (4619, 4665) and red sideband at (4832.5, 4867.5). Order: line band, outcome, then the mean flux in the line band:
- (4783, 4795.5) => -0.119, 30.4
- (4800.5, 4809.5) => -0.068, 28.9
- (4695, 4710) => 0.012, 27.4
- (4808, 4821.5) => -0.128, 30.5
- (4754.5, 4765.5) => -0.054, 28.8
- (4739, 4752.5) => -0.139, 31.2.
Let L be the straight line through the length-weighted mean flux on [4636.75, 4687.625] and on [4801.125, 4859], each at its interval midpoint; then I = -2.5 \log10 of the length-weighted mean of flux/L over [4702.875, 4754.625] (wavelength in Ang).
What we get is -0.047 mag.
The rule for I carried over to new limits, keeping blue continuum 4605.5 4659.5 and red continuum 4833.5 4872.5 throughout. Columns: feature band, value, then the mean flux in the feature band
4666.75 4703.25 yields 0.03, 27.4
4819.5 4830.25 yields -0.13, 30.3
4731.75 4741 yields -0.10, 30.3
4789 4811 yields -0.10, 29.8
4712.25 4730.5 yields -0.02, 28.4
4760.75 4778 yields -0.08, 29.5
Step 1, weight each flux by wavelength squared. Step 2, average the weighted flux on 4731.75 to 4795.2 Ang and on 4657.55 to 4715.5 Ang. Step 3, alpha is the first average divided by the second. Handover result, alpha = 1.14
